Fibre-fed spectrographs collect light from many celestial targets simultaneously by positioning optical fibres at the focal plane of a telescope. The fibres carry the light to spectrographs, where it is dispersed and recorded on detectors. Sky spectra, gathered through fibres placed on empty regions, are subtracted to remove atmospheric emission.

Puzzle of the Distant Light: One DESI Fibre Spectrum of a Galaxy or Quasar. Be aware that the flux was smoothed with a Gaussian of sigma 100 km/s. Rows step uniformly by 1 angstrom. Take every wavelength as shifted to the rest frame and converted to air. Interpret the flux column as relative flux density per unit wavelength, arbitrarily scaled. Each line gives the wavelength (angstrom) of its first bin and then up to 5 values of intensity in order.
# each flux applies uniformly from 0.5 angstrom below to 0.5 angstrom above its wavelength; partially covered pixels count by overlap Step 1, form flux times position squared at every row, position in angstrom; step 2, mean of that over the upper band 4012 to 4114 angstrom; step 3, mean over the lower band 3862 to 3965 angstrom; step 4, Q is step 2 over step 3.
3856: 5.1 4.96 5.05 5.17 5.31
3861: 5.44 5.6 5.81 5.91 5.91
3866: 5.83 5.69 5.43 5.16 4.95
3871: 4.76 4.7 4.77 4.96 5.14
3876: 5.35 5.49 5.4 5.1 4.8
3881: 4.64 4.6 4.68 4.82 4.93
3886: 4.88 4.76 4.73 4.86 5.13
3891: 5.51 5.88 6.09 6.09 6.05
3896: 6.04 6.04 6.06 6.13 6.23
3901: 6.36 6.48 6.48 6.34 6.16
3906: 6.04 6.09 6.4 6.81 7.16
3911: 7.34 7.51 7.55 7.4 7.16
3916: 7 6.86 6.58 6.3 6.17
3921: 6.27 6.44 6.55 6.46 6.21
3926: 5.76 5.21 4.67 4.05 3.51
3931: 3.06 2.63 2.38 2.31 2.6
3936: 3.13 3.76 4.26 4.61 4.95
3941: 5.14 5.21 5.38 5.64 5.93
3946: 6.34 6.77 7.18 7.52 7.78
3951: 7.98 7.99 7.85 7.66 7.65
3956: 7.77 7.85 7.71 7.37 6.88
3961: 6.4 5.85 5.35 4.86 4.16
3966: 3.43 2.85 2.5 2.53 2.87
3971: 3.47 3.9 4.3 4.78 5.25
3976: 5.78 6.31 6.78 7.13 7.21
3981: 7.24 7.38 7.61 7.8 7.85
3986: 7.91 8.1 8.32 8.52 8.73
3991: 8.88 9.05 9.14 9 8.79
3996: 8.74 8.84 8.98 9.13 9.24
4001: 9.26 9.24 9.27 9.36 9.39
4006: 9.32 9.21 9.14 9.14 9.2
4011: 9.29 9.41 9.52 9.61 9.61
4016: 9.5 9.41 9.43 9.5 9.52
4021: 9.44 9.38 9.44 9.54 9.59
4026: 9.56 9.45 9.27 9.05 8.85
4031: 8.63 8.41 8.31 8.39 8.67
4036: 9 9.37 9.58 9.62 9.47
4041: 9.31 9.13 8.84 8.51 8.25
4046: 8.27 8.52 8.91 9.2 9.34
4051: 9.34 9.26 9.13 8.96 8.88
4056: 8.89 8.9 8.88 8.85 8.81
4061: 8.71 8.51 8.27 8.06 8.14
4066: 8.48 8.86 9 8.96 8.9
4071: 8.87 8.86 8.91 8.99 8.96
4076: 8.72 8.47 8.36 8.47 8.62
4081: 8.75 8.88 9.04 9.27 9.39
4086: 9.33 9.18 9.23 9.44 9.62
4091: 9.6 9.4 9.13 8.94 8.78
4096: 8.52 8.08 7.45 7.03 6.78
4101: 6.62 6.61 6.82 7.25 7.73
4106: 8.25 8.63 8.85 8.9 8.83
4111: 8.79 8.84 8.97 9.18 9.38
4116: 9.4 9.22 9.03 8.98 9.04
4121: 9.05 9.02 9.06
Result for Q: 1.65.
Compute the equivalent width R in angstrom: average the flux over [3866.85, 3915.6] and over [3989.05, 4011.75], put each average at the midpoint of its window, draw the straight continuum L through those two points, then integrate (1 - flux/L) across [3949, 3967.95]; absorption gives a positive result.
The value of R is 3.2 angstrom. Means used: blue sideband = 5.74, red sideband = 9.1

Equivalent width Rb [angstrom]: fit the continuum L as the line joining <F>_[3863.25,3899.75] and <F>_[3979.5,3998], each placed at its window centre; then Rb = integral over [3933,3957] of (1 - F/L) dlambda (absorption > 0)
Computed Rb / 4.3 angstrom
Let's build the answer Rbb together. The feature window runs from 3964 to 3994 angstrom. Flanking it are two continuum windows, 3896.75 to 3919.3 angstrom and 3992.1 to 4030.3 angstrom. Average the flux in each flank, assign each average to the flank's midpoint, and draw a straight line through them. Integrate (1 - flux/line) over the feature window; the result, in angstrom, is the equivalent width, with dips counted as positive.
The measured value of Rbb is 8.1 angstrom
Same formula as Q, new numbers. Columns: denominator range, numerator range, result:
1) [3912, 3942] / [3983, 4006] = 1.76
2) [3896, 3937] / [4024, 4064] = 1.67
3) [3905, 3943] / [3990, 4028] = 1.78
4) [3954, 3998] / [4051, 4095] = 1.41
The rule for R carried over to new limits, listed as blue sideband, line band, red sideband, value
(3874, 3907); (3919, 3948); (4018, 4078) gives 7.0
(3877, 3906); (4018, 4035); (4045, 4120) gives -3.0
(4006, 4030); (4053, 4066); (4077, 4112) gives 0.3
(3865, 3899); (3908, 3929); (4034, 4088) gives -1.8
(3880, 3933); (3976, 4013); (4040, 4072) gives -4.6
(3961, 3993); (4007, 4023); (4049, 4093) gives -4.8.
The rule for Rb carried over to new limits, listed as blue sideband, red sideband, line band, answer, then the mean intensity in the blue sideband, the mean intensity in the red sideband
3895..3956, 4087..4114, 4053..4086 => -3.5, 5.94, 8.38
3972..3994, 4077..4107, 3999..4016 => -4.0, 7.3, 8.44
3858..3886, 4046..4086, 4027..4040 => -1.2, 5.19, 8.83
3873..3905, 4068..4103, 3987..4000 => -3.0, 5.48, 8.63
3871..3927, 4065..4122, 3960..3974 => 5.5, 5.91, 8.67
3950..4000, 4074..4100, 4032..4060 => -3.0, 6.82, 8.79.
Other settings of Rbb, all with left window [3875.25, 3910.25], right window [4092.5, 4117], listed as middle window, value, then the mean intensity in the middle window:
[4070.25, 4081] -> -1.12 angstrom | 8.73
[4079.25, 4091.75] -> -1.81 angstrom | 9.19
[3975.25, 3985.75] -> -0.54 angstrom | 7.08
